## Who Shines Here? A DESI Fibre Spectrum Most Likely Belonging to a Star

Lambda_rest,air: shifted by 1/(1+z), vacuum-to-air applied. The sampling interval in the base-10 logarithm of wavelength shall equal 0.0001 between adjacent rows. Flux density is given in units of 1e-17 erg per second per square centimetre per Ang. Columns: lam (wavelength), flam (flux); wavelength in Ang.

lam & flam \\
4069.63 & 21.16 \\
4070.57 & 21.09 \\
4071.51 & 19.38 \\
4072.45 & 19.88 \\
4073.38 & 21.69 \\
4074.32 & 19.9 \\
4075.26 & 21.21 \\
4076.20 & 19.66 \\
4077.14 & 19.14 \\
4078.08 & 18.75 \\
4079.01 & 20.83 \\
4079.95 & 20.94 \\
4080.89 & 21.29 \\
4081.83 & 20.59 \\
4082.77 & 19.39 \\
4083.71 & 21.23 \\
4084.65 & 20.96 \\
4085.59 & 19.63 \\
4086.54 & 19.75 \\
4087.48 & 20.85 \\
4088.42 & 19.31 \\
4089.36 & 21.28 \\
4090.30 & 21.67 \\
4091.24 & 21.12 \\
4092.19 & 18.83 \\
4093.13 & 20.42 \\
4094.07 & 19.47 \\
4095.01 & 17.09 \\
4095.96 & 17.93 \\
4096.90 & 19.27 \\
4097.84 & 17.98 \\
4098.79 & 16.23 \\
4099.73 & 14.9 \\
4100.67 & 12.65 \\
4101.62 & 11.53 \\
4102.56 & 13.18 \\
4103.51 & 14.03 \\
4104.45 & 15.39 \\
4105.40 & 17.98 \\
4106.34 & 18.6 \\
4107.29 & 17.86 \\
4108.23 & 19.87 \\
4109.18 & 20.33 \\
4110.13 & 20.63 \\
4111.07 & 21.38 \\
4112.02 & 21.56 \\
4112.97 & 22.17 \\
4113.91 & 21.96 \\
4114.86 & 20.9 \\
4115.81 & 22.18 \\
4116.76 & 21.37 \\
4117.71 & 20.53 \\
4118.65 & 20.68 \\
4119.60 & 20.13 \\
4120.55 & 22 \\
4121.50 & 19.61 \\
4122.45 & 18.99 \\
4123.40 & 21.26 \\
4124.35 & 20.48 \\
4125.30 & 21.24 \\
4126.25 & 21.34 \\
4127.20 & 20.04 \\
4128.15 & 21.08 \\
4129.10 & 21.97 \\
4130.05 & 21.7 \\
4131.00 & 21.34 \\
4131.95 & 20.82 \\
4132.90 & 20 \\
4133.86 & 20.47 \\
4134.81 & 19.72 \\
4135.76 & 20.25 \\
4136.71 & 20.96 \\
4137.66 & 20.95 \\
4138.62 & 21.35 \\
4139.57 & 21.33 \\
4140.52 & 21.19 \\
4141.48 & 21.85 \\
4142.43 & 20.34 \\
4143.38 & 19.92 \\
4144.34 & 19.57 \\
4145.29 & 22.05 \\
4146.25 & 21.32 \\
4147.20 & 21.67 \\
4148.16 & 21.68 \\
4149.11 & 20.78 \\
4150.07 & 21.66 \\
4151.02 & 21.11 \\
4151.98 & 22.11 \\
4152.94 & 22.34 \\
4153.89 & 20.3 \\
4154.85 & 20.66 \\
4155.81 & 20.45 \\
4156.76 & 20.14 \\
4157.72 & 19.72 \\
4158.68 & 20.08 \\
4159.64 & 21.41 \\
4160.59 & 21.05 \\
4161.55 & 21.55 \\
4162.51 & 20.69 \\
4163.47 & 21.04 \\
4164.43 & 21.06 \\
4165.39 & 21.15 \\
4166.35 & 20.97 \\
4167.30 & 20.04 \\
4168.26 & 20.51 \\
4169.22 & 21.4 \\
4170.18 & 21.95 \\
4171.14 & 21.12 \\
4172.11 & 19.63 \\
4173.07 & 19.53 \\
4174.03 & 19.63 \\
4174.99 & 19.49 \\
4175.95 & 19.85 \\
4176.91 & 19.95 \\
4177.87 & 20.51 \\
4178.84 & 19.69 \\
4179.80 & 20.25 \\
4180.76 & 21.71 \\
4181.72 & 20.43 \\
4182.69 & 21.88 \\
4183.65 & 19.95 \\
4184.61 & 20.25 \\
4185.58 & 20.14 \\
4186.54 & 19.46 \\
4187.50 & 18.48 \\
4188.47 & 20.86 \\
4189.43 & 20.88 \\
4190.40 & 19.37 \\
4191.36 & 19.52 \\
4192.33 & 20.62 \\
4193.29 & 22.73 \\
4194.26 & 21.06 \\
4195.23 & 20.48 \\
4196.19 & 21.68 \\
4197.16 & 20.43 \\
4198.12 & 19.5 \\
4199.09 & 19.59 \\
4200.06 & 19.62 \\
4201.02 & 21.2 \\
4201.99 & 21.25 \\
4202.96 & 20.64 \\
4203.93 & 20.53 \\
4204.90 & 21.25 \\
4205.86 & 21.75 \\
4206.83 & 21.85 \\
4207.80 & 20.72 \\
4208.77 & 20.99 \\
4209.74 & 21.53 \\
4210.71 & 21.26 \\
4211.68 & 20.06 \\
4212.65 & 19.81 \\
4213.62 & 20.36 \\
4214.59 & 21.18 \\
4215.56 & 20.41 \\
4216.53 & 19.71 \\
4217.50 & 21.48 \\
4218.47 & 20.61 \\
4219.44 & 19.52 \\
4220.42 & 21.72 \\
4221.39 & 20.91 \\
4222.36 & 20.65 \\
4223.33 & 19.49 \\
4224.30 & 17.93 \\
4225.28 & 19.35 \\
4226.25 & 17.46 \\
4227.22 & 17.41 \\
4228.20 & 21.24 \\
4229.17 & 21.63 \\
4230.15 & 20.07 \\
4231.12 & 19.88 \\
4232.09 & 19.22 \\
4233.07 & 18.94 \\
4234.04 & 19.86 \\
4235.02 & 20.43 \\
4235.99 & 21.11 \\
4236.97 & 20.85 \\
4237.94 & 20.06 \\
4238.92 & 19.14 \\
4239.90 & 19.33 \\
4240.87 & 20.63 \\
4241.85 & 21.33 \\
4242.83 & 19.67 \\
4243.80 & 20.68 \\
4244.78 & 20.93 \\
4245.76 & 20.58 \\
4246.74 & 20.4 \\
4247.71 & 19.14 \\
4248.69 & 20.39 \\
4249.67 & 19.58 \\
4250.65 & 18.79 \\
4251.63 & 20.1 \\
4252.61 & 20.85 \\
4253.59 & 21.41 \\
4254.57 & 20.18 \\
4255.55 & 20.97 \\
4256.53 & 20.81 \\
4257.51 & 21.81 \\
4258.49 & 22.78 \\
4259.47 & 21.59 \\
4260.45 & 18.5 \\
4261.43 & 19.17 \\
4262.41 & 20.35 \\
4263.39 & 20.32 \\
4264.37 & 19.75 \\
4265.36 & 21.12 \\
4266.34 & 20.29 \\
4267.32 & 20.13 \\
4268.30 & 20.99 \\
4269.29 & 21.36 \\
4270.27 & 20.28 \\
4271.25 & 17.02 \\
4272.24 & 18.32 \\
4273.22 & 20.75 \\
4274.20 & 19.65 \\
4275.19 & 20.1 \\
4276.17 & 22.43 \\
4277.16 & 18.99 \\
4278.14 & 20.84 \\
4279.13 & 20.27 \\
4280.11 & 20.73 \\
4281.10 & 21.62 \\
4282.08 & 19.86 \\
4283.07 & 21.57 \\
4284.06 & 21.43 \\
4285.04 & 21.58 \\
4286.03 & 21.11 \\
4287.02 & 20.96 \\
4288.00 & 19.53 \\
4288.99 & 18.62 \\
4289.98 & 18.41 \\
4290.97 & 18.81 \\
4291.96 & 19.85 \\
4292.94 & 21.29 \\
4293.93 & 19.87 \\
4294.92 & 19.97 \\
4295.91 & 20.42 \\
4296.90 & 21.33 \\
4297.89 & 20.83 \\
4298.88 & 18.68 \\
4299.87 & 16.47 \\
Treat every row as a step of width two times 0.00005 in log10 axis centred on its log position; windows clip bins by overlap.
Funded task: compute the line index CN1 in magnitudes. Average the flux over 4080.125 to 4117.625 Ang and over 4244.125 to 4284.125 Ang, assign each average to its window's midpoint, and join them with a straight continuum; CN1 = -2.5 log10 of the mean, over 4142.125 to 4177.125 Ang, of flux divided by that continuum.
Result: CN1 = -0.07 mag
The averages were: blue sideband 19.1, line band 20.8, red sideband 20.4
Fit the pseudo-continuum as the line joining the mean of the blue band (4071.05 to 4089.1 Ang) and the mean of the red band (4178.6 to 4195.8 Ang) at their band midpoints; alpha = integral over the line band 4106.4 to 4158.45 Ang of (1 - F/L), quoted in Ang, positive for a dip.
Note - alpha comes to -1.3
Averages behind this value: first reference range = 20.2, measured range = 20.9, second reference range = 20.5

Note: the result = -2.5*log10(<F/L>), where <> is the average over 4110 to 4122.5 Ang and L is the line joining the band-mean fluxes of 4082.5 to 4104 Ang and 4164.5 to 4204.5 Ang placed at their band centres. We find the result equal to -0.13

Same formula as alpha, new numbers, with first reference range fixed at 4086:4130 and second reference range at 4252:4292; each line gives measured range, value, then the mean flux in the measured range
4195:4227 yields -0.7 Ang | 20.4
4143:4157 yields -1.0 Ang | 21.1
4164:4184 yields -0.8 Ang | 20.5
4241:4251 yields 0.0 Ang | 20.2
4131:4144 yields -0.8 Ang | 20.7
